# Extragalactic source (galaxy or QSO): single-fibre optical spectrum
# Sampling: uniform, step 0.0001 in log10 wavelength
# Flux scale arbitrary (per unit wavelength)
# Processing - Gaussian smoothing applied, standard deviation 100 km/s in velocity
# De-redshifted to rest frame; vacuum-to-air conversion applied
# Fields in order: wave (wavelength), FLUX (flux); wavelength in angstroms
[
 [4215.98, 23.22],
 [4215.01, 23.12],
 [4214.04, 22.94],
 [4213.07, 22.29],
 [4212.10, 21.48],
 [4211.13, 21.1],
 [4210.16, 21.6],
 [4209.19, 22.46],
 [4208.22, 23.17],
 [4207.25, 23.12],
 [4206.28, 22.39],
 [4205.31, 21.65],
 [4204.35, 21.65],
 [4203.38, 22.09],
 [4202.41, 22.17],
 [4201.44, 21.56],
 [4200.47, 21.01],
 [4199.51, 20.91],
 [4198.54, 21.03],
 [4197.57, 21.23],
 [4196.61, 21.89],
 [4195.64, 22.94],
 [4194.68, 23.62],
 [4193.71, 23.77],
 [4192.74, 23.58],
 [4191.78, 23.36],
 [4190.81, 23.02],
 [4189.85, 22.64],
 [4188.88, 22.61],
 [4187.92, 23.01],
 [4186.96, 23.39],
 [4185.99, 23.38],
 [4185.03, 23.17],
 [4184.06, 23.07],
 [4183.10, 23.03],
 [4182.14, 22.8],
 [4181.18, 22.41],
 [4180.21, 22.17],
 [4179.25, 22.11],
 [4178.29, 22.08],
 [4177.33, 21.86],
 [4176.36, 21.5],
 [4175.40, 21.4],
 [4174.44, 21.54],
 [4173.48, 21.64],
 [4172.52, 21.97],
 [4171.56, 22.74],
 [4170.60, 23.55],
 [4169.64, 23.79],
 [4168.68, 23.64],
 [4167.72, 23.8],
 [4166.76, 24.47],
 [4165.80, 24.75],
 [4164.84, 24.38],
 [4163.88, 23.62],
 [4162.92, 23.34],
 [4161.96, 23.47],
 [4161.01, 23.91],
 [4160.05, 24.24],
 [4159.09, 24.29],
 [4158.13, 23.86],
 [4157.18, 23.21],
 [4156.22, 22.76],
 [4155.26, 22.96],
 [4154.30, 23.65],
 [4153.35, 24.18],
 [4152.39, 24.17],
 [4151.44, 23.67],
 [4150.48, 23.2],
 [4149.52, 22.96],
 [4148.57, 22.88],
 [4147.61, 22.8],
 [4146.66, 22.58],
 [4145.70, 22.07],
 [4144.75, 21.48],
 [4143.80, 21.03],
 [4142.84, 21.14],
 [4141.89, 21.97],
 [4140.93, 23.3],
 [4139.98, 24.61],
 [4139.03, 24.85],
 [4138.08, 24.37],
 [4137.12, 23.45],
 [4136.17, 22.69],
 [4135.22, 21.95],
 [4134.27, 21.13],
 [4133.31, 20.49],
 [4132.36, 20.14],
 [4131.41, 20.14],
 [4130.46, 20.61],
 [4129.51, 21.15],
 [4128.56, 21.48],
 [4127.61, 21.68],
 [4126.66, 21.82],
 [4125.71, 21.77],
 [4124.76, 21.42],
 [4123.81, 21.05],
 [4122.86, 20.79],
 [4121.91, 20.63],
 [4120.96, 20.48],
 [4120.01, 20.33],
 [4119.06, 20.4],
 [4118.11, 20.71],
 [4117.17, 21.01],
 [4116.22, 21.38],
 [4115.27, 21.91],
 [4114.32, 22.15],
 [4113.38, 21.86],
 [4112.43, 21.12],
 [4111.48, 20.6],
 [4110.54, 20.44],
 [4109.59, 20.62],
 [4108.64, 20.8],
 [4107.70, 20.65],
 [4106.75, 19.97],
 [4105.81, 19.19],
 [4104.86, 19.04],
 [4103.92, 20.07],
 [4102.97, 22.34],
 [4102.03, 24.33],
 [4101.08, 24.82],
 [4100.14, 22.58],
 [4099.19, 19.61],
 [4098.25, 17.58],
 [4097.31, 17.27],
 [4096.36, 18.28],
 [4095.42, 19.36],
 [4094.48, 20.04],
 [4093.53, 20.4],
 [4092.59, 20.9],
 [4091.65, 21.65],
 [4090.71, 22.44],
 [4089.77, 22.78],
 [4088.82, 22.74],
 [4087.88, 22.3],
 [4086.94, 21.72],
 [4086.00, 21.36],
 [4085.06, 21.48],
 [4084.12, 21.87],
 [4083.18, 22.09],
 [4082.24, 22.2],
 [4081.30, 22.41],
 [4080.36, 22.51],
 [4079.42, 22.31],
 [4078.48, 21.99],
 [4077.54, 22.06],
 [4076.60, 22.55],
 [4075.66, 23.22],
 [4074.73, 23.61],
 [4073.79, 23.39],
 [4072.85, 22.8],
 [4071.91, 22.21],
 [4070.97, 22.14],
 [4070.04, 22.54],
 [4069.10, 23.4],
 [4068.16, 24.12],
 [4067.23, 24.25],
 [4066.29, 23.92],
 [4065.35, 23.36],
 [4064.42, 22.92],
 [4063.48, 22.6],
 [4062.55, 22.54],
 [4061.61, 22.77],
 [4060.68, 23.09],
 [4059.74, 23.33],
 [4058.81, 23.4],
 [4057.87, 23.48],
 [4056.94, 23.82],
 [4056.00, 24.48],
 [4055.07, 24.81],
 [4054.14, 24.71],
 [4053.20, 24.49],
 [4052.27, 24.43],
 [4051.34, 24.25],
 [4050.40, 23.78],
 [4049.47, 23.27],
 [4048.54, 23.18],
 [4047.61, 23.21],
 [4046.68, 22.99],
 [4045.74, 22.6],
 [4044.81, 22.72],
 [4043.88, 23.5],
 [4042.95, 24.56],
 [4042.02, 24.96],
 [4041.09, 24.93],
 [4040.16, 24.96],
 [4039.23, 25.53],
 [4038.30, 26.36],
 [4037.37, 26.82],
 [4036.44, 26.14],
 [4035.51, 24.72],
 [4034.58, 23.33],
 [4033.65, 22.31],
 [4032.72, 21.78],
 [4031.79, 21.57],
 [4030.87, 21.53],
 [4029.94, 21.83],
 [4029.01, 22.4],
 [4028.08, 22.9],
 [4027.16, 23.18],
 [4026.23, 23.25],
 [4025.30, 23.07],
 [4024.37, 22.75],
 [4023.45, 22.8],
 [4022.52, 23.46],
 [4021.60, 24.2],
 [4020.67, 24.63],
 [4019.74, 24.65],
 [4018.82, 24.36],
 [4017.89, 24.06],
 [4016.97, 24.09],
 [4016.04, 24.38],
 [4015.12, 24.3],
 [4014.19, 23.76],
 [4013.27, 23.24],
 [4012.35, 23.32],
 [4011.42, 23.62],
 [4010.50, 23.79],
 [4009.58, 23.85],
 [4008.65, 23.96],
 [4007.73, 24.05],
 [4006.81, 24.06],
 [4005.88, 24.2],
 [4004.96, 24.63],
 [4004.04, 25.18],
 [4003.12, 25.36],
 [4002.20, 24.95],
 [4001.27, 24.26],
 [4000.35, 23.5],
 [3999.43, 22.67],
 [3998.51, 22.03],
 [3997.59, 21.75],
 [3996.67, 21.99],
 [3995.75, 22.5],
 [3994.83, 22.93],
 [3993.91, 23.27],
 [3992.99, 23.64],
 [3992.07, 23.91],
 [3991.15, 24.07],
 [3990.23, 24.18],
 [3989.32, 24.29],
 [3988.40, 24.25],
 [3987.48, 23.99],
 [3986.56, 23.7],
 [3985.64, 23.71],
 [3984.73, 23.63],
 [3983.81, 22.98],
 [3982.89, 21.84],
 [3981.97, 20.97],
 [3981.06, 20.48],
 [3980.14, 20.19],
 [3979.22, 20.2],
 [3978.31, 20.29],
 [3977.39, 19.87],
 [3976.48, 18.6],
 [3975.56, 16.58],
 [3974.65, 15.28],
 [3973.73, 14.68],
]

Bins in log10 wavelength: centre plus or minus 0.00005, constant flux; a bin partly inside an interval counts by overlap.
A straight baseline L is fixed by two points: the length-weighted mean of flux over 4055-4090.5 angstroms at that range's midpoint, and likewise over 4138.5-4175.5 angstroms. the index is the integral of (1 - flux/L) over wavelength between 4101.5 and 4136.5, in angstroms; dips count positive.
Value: 3.0 angstroms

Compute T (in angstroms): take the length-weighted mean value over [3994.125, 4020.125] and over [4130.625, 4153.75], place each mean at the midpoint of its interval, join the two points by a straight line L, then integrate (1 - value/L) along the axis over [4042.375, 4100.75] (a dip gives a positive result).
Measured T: 1.6 angstroms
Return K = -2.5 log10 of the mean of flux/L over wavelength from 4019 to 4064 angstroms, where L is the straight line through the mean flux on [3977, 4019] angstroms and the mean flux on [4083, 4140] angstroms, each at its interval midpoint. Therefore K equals -0.06 mag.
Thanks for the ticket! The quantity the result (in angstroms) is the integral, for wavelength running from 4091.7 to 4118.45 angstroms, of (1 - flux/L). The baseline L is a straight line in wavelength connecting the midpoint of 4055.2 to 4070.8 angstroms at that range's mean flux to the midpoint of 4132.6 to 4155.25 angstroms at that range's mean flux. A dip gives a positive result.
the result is 2.8 angstroms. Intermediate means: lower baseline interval 23.4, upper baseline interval 22.8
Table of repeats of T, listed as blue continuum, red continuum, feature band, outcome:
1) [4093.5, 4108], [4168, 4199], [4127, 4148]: -0.7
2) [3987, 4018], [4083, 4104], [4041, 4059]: -1.1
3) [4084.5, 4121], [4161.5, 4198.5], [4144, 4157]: -0.5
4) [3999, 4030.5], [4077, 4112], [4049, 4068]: -1.2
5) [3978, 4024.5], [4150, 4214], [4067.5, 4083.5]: 0.3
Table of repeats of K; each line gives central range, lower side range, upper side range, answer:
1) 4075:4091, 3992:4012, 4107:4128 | -0.02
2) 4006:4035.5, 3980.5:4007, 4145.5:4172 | 0.00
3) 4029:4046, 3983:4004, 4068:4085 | -0.04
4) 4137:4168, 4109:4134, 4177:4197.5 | -0.07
